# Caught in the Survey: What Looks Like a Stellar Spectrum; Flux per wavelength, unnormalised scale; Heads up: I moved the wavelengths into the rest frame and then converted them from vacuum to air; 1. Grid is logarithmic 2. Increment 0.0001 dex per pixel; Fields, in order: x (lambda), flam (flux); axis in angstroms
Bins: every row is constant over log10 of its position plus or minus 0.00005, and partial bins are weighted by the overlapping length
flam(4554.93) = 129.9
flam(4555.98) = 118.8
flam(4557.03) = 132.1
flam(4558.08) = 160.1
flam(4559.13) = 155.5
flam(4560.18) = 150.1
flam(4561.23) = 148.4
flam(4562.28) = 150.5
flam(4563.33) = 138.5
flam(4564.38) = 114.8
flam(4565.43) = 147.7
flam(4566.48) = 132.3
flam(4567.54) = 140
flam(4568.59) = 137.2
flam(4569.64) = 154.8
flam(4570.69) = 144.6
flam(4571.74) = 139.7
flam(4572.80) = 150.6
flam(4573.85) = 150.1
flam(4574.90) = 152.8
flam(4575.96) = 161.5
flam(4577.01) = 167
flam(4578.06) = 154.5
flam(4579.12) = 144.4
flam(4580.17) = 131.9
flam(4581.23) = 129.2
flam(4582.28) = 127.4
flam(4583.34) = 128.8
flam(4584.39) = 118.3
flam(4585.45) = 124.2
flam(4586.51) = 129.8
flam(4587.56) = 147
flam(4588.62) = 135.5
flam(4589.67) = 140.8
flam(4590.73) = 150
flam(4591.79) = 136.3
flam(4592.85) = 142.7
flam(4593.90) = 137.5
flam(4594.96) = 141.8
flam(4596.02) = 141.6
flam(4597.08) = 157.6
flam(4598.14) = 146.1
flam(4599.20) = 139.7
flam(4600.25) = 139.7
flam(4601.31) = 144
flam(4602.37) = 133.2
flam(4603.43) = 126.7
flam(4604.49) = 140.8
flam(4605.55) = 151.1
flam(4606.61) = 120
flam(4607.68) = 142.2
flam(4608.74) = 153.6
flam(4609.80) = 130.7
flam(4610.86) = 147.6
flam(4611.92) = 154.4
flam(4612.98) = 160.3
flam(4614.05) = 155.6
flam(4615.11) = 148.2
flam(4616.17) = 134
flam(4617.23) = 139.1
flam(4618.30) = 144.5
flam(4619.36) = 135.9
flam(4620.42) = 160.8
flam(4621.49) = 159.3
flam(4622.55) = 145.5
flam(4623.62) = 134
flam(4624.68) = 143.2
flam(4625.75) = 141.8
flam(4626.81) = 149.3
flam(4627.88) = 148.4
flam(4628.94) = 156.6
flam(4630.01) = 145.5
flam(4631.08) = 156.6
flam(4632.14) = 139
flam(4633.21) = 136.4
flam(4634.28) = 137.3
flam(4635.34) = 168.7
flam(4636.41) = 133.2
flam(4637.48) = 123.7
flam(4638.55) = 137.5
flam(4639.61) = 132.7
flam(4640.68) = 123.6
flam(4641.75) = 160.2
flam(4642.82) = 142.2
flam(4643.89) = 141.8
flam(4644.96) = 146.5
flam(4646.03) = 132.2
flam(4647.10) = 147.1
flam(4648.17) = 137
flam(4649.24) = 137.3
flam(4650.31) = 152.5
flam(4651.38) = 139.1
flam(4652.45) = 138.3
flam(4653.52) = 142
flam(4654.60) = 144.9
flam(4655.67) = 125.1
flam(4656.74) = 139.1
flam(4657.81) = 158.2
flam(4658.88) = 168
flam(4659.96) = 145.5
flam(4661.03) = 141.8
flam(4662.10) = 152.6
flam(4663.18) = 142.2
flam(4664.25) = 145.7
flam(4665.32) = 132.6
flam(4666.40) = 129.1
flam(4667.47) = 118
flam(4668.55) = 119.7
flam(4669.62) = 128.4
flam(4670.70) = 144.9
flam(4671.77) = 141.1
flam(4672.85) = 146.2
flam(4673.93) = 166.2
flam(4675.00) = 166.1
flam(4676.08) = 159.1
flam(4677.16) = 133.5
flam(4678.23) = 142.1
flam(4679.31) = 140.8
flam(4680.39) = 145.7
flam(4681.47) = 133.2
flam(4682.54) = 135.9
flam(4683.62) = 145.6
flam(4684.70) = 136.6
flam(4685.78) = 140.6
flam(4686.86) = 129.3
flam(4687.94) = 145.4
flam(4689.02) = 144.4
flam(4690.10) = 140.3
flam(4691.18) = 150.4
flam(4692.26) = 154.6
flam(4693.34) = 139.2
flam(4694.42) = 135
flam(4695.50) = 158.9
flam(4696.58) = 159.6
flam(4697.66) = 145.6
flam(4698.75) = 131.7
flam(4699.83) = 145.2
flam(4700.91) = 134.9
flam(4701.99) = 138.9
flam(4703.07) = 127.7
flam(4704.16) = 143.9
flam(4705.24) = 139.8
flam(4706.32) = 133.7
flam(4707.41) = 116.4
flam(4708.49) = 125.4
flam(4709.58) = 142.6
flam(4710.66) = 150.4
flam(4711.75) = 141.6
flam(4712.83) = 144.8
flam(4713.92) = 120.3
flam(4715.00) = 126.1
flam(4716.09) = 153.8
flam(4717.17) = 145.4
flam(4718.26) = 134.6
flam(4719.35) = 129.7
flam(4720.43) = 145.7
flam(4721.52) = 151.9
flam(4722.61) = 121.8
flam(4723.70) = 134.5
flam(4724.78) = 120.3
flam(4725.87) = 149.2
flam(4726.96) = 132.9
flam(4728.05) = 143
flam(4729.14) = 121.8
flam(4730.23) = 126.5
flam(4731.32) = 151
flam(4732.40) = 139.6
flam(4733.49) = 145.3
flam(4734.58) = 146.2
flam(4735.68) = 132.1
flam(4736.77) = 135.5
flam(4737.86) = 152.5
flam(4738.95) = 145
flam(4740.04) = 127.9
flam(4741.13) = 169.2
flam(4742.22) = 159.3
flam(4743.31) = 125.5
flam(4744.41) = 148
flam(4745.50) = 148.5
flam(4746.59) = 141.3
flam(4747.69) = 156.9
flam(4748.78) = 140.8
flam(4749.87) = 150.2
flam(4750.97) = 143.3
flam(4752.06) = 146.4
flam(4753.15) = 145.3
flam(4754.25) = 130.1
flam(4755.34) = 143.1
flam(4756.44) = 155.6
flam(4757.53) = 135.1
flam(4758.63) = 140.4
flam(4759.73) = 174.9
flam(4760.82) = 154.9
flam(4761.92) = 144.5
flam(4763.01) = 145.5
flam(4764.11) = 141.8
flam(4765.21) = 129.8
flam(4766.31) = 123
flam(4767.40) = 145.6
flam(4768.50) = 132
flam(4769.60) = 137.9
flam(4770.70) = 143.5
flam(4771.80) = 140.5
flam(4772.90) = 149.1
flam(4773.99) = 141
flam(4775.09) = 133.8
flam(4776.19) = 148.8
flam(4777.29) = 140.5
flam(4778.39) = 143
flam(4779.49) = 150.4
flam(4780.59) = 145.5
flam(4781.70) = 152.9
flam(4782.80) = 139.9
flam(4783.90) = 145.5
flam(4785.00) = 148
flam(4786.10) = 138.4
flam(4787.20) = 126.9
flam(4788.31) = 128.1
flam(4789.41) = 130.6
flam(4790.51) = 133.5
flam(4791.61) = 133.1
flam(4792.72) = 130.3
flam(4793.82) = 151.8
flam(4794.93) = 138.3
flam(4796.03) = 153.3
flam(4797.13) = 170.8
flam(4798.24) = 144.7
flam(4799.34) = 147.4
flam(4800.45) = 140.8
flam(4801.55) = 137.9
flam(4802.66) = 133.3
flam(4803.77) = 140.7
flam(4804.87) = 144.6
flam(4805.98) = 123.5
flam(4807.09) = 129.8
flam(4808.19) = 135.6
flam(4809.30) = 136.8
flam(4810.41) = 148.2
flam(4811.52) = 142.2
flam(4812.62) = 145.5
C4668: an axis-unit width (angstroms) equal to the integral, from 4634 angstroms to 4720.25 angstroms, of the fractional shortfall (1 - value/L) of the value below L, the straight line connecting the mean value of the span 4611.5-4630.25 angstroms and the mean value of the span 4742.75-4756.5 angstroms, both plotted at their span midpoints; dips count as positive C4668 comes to 2.96 angstroms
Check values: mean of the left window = 148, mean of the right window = 144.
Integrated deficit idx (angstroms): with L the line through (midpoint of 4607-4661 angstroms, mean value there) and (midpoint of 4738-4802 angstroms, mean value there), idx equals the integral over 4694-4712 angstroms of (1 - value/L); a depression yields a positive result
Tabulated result 0.5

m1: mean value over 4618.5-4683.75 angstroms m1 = 143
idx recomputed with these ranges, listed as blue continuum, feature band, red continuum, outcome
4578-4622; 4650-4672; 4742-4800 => 0.2 angstroms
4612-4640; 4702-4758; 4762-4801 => 1.0 angstroms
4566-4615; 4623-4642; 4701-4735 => -0.3 angstroms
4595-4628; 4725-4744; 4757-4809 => 0.1 angstroms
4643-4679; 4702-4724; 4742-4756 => 1.1 angstroms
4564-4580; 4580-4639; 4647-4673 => 0.9 angstroms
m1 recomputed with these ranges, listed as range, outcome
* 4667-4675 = 140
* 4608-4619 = 147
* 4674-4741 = 140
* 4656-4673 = 141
